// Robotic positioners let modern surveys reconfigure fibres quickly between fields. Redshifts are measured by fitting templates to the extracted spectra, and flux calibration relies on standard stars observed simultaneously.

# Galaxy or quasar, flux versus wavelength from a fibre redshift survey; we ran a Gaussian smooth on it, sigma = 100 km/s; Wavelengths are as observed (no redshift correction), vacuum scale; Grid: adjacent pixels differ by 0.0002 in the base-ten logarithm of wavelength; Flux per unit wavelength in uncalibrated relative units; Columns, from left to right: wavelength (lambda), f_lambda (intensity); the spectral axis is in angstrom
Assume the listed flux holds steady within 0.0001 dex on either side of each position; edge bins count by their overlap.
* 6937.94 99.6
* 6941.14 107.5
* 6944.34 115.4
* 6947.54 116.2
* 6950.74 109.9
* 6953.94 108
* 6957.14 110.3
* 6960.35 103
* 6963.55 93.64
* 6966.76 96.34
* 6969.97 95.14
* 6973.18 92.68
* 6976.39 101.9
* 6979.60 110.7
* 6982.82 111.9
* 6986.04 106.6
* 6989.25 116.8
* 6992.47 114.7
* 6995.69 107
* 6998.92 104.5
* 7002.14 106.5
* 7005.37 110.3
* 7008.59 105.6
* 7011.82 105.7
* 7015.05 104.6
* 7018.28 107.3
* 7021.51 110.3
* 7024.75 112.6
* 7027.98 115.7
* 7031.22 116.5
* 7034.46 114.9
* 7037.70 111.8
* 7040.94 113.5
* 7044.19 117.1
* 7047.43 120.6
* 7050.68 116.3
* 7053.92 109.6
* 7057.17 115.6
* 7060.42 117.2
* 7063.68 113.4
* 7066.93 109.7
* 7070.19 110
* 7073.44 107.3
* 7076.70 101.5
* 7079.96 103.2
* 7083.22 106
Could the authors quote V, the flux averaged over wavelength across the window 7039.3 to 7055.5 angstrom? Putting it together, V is 115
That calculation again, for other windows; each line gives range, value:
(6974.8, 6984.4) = 108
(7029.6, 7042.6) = 114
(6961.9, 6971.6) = 95.1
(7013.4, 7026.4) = 109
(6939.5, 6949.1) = 113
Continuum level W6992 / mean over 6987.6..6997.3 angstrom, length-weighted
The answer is 113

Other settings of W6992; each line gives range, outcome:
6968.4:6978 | 96.7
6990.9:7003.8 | 108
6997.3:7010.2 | 107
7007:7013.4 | 106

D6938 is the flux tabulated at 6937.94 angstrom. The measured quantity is 99.6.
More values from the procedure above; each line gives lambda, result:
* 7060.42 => 117.2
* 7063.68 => 113.4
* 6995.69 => 107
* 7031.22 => 116.5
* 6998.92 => 104.5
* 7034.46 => 114.9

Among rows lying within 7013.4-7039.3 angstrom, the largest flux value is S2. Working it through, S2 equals 116.5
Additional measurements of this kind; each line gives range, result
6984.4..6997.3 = 116.8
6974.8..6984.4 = 111.9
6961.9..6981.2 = 110.7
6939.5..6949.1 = 116.2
